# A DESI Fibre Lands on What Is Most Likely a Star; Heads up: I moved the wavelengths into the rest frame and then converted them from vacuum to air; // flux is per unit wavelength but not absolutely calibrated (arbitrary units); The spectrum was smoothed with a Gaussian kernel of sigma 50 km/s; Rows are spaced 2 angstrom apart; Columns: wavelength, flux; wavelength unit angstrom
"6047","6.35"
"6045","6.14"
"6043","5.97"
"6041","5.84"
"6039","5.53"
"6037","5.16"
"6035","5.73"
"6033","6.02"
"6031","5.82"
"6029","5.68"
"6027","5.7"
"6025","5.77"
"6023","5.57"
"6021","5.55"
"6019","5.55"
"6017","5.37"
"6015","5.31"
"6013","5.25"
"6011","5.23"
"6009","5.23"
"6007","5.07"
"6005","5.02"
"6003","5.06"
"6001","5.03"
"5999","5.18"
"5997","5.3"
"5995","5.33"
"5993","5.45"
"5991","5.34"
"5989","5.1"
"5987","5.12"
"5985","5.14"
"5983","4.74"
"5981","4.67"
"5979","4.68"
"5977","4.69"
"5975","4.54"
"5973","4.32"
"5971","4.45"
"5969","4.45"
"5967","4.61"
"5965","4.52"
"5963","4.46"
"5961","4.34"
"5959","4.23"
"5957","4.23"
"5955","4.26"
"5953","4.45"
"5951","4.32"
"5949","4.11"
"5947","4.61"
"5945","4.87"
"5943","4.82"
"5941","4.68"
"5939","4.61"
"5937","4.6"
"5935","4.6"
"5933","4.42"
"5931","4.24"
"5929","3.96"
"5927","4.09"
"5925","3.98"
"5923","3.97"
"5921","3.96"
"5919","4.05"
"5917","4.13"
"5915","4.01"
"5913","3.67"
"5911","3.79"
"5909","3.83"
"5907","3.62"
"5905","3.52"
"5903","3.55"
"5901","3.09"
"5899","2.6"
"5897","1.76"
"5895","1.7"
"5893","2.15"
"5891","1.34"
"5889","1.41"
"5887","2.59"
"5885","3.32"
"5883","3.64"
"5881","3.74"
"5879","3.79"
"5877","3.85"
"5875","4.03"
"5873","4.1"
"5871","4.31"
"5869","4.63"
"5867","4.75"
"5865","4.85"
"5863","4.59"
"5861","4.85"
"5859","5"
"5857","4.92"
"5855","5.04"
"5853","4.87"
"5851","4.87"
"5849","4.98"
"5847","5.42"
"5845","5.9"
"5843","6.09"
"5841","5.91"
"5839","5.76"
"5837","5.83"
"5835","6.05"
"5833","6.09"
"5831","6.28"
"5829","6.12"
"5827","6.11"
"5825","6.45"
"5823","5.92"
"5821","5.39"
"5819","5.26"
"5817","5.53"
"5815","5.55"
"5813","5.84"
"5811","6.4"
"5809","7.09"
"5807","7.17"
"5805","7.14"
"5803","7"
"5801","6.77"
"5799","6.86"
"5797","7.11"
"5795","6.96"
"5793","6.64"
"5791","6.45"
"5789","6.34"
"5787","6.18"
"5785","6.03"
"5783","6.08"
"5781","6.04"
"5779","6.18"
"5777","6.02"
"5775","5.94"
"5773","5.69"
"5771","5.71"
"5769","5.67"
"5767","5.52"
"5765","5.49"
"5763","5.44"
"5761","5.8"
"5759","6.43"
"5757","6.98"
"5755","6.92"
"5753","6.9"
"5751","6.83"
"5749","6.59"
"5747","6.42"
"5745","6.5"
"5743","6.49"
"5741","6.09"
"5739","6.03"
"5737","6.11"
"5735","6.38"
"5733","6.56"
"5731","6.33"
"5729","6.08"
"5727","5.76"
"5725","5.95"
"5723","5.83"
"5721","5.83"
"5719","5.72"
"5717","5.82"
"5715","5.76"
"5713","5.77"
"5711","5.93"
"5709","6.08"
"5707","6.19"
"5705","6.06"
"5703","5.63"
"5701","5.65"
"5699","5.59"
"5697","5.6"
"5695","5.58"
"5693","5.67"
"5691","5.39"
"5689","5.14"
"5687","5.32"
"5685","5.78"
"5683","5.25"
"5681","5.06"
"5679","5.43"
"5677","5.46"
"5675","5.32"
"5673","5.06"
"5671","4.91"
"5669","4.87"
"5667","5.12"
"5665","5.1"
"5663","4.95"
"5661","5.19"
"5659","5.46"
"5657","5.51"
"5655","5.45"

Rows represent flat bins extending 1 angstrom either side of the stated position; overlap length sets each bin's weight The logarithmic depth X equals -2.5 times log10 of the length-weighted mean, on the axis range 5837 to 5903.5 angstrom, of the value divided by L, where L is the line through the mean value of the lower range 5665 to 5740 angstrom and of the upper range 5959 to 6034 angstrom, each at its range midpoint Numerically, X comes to 0.30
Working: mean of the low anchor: 5.67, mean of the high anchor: 5.09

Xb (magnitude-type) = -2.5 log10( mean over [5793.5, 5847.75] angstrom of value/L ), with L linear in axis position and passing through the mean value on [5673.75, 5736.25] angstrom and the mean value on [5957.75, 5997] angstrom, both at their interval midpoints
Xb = -0.17 mag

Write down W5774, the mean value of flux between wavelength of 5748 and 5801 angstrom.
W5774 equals 6.27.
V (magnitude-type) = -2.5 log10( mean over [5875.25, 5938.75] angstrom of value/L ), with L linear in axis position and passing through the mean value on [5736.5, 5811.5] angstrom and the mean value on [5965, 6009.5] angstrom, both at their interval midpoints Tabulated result 0.49 mag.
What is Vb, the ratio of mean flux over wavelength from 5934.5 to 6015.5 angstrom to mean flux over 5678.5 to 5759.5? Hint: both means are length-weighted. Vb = 0.8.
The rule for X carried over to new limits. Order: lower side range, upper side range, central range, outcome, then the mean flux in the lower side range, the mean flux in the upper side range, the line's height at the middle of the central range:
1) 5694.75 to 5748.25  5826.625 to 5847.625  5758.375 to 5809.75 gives -0.055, 6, 5.97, 5.98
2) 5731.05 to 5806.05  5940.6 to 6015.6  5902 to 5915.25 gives 0.392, 6.33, 4.79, 5.3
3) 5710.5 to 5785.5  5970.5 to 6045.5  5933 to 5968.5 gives 0.213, 6.1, 5.28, 5.46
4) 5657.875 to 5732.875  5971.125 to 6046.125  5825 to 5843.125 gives -0.113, 5.57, 5.29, 5.45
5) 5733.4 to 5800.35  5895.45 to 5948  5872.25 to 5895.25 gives 0.449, 6.27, 3.94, 4.51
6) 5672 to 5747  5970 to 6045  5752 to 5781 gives -0.065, 5.8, 5.27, 5.7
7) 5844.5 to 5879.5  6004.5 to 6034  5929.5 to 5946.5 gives 0.111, 4.7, 5.48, 5.08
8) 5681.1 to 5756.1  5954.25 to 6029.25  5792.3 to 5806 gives -0.215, 5.98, 4.98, 5.68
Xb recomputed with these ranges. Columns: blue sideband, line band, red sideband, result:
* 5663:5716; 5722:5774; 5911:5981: -0.18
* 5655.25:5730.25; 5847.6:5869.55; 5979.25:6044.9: 0.12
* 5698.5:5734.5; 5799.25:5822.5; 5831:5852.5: -0.10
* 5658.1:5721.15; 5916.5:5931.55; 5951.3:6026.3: 0.24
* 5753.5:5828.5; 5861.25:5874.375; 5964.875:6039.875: 0.27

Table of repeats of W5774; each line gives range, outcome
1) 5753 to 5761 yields 6.67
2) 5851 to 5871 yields 4.81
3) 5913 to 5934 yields 4.06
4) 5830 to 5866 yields 5.41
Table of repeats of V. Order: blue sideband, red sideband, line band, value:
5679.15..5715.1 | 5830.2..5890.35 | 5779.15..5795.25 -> -0.228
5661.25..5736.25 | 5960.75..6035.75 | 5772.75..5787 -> -0.103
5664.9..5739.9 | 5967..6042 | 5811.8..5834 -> -0.074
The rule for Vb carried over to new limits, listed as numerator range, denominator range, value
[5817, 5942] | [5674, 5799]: 0.73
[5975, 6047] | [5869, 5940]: 1.50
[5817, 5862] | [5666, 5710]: 1.02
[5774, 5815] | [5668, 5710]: 1.18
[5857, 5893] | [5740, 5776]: 0.61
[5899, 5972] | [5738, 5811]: 0.65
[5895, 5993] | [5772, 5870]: 0.72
